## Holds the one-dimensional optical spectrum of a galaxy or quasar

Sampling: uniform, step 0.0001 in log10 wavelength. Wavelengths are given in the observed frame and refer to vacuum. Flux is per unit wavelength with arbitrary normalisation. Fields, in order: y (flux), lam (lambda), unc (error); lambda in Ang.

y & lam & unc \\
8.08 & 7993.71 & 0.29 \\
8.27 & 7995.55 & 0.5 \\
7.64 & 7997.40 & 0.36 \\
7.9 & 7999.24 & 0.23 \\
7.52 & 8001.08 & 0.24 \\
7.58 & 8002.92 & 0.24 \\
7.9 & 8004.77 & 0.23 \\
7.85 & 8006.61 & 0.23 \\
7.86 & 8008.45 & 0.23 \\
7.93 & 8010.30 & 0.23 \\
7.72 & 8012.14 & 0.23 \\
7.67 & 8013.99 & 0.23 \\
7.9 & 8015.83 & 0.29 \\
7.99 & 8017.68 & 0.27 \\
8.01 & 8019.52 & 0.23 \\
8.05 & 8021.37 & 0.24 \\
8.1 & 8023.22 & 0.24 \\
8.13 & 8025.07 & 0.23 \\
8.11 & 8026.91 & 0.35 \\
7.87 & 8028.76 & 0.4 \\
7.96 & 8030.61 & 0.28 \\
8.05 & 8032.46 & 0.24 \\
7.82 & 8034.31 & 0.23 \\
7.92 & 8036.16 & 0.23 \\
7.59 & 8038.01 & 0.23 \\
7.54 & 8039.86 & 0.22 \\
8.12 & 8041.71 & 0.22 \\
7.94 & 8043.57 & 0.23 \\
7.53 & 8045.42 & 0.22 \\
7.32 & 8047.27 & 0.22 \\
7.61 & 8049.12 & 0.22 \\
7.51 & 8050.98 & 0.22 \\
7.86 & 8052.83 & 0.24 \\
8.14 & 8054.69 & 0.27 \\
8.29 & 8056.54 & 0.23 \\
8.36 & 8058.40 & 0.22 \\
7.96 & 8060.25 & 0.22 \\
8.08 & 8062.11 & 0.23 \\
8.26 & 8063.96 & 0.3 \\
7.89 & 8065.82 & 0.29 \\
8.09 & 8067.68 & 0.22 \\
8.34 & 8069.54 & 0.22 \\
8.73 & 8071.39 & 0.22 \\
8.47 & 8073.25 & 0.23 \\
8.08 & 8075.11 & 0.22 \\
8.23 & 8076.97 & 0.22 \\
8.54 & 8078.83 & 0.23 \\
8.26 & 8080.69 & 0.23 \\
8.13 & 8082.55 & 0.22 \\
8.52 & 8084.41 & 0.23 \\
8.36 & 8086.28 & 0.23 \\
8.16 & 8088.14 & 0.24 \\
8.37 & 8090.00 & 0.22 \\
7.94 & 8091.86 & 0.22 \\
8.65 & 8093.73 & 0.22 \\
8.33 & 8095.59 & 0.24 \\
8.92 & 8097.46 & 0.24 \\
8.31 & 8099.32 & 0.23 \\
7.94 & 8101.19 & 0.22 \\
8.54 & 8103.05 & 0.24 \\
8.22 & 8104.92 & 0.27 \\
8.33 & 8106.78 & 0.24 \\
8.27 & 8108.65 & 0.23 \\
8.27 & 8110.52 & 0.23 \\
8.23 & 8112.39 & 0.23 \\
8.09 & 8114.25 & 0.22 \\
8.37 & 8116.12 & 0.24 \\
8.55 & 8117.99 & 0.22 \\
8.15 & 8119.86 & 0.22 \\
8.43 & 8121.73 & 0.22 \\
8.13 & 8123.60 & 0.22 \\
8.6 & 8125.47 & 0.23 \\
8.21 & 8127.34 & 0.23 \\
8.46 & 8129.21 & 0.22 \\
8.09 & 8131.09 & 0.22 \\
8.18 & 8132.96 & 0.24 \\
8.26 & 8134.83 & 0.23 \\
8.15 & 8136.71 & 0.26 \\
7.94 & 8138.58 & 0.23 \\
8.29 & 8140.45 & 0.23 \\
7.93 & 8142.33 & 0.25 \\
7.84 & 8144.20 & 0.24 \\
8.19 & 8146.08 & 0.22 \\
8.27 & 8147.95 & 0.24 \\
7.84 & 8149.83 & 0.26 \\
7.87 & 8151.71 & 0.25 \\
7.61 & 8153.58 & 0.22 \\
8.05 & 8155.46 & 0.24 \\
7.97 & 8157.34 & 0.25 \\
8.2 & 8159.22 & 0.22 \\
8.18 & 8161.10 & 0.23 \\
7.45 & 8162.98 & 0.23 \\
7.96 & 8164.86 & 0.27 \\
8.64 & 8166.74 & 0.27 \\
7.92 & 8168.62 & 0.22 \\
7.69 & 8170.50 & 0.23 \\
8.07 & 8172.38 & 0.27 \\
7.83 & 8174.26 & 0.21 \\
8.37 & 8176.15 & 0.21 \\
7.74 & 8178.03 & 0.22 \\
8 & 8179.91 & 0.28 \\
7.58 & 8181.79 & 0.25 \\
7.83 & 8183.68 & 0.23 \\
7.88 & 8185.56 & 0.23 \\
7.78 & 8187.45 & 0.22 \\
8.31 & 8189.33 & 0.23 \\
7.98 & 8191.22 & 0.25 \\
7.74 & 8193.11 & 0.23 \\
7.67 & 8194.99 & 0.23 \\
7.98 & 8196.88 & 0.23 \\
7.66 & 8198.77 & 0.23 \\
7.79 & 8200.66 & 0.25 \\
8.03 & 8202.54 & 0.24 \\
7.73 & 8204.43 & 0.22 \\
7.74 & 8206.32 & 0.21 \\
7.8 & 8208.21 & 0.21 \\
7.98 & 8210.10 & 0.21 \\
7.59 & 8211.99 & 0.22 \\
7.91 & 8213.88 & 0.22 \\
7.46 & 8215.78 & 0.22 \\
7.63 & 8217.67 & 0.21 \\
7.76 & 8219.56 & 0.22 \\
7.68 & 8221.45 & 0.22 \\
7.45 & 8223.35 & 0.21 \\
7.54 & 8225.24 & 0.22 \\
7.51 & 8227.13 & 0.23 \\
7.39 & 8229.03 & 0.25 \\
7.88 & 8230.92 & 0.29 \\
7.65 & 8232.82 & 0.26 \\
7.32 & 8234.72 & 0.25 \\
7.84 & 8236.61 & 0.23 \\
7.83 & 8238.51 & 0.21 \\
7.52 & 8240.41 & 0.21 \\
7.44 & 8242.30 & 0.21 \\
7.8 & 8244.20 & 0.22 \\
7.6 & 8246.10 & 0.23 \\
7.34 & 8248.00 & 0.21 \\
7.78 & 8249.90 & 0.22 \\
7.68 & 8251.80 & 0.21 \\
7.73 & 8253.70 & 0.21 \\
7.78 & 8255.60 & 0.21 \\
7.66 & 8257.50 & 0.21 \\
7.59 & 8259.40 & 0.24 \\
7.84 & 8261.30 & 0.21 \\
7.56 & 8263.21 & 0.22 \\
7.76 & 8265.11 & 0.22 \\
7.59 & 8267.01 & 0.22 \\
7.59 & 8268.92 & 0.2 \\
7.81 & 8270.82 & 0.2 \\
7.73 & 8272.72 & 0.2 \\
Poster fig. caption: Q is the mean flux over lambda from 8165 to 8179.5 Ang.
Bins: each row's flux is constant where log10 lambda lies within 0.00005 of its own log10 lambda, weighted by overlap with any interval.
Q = 8.03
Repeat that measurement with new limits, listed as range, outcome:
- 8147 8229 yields 7.85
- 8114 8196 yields 8.05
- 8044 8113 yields 8.19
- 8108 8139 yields 8.26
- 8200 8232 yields 7.7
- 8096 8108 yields 8.37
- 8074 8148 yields 8.27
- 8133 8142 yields 8.15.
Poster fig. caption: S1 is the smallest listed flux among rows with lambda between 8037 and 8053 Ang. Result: 7.32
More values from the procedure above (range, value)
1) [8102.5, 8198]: 7.45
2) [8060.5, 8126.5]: 7.89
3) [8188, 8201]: 7.66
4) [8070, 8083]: 8.08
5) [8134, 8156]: 7.61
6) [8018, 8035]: 7.82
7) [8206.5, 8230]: 7.39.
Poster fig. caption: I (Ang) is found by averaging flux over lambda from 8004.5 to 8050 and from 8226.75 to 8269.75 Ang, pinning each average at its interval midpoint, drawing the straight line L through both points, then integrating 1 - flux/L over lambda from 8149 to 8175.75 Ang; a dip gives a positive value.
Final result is -0.8 Ang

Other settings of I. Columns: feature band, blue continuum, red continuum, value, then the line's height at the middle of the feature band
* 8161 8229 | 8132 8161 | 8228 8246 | 0.01 Ang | 7.82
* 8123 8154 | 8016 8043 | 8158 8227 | -0.94 Ang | 7.88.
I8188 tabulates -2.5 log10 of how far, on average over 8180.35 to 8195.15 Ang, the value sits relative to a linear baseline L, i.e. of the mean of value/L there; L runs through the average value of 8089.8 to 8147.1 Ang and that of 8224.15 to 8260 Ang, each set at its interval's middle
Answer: 0.01 mag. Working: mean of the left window 8.26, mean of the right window 7.63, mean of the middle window 7.86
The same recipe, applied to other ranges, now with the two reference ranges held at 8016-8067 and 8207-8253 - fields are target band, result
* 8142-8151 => -0.03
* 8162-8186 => -0.03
